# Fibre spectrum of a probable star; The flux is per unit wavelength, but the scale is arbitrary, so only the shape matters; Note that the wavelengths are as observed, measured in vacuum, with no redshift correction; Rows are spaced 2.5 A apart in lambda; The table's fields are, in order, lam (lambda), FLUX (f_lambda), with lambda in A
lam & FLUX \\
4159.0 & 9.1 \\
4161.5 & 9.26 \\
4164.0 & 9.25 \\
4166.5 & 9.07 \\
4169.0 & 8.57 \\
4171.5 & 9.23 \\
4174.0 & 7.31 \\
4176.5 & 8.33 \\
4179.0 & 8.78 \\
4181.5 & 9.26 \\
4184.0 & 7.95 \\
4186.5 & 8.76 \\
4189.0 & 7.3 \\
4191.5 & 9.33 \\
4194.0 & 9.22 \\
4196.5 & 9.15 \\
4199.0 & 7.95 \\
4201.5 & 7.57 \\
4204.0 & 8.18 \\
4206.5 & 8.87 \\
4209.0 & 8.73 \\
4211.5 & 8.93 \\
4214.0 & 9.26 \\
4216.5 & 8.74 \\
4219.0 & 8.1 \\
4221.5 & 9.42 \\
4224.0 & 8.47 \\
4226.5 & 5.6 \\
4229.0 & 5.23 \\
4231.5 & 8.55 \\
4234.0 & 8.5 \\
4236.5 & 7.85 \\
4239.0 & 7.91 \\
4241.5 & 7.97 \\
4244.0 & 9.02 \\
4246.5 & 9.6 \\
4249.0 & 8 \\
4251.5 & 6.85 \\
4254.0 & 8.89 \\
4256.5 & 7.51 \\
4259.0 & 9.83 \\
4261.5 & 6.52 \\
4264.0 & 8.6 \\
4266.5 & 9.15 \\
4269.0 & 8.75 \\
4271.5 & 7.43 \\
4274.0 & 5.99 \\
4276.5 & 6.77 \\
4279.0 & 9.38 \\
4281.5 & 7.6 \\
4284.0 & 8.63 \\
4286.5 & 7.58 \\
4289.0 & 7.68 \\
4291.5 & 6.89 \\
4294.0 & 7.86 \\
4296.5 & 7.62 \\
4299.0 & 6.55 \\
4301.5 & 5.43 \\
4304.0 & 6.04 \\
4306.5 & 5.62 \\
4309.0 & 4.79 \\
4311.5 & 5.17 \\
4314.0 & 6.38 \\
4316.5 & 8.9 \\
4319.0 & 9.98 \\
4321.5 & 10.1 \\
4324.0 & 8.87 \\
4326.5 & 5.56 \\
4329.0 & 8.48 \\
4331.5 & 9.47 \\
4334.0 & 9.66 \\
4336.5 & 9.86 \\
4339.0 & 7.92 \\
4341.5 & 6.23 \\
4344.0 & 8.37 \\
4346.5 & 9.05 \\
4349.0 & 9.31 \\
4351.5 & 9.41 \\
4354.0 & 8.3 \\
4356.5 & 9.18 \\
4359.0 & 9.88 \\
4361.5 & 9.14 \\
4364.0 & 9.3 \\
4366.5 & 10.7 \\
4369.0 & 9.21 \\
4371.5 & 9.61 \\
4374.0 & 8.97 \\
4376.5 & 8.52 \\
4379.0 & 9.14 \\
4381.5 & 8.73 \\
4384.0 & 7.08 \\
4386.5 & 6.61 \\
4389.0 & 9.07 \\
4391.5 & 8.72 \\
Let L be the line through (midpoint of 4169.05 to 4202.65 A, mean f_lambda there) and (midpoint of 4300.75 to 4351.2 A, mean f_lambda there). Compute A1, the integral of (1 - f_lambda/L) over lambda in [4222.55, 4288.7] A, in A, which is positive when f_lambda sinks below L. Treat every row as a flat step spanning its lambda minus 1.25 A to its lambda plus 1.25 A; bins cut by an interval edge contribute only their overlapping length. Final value 1.74 A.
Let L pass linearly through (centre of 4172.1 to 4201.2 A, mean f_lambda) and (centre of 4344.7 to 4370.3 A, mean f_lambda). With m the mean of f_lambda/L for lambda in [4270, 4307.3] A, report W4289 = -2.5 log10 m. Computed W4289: 0.24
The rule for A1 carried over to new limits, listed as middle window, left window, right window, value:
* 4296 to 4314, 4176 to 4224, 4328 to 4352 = 5.9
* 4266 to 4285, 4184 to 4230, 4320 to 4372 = 1.5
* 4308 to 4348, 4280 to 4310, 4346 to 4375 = 0.3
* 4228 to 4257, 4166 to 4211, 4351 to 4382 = 2.4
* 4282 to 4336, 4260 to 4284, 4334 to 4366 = 5.4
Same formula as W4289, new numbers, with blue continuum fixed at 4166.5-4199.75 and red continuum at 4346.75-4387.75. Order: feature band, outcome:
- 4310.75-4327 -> 0.10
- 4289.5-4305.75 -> 0.29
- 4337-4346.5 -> 0.13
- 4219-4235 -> 0.14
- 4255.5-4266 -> 0.07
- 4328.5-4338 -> -0.06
